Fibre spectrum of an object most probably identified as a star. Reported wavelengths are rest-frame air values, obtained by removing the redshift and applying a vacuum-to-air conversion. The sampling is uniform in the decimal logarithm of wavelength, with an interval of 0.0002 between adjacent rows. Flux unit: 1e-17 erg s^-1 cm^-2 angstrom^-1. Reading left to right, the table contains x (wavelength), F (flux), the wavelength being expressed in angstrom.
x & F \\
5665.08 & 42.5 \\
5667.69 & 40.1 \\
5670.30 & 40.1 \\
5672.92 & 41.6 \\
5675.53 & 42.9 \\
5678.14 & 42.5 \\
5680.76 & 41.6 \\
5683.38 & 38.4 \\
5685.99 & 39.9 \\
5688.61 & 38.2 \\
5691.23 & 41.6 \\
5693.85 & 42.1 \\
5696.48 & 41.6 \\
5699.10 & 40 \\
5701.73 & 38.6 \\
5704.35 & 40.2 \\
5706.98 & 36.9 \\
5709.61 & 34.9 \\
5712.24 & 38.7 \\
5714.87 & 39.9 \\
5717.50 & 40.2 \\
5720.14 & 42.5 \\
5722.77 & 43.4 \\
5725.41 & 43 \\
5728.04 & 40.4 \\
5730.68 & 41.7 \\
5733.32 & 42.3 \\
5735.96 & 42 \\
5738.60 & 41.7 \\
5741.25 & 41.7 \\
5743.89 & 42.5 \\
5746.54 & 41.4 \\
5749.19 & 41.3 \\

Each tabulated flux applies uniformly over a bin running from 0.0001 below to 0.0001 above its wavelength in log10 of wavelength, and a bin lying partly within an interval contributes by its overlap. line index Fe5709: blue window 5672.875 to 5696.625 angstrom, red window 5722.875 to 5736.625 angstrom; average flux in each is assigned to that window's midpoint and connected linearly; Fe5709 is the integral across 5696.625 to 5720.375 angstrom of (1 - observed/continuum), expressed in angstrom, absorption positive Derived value 1.41 angstrom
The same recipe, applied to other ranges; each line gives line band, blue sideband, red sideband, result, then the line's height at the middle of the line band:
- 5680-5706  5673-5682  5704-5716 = 0.01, 40.2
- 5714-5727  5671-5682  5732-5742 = 0.04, 41.9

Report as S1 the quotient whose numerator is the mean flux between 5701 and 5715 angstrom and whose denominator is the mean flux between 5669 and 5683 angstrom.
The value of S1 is 0.92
